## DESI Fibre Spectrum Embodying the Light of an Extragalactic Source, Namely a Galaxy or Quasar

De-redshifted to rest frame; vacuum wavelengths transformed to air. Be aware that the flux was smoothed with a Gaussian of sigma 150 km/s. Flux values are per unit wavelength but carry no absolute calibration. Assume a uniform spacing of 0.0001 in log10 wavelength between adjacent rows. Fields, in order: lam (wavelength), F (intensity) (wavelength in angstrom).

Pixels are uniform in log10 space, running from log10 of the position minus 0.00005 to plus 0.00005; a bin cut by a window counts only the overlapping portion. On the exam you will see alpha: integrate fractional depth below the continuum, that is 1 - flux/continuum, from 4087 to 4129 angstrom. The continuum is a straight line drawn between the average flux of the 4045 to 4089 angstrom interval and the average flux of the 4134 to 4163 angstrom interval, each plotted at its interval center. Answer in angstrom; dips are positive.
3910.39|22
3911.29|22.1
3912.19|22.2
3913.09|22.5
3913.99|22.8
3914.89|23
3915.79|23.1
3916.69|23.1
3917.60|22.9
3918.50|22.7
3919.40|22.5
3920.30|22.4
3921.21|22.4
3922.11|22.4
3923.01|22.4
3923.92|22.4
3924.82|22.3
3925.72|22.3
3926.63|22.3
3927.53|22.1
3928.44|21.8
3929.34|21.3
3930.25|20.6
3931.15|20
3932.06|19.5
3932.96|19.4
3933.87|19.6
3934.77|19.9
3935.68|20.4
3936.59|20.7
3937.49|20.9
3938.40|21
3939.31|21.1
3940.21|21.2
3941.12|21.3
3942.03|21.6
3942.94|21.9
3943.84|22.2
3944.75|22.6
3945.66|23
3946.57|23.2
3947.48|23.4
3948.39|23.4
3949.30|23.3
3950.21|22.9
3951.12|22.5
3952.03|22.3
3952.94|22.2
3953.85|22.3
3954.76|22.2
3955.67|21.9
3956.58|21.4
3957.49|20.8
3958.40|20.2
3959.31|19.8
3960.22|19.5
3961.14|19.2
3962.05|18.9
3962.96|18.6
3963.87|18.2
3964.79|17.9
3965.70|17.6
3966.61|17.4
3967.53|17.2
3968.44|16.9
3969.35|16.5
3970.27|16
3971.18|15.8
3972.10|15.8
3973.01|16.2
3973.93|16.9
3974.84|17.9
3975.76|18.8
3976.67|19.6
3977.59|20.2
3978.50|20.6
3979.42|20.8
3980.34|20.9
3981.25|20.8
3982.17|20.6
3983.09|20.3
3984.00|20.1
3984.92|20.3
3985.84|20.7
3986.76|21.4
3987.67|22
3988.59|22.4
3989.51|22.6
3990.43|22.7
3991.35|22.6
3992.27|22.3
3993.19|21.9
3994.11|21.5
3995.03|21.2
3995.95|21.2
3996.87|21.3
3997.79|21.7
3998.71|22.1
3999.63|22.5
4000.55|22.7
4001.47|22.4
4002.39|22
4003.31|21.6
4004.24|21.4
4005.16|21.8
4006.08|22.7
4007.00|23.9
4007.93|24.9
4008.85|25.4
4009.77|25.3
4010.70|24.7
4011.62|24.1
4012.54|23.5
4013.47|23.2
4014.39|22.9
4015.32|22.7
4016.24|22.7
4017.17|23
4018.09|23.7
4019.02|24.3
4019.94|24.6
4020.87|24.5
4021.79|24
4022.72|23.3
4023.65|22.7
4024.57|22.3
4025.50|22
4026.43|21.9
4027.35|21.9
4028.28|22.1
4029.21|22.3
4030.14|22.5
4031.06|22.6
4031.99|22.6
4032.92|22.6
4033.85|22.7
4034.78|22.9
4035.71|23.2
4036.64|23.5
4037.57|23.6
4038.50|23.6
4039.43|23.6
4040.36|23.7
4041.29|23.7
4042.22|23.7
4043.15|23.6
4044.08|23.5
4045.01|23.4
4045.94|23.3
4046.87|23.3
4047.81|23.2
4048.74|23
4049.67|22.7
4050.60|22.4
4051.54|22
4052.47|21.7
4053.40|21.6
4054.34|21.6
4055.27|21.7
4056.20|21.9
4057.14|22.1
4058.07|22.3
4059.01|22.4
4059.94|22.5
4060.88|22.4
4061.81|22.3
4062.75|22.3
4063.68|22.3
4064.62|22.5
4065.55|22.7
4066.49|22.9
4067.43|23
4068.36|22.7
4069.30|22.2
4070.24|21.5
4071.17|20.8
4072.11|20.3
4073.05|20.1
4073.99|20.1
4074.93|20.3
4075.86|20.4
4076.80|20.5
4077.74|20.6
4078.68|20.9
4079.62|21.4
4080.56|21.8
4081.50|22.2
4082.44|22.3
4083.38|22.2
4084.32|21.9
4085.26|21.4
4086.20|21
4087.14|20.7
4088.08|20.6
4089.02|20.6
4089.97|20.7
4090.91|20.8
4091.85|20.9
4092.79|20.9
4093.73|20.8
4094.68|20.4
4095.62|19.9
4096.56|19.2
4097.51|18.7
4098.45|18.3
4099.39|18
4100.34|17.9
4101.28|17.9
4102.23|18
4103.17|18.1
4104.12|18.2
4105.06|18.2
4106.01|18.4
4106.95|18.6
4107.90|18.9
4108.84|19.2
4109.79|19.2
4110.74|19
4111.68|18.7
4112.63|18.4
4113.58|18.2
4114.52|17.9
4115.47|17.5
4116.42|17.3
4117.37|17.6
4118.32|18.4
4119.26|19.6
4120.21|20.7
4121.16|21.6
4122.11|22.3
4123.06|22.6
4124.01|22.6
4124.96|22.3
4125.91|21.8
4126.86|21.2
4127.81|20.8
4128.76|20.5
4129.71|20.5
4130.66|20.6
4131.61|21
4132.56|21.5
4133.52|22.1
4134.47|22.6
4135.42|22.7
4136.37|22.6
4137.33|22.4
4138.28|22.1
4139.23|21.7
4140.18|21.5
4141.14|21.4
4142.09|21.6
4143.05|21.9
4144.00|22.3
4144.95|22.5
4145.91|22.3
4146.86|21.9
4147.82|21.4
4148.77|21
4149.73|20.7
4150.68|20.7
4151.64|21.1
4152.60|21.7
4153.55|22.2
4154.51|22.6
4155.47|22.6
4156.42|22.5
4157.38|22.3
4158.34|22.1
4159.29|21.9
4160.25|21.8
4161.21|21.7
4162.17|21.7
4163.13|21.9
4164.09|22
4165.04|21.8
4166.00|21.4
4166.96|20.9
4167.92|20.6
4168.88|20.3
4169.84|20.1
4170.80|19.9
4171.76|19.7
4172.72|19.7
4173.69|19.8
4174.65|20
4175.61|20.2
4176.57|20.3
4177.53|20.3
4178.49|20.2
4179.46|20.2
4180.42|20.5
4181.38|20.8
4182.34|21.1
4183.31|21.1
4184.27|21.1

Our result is 4.4 angstrom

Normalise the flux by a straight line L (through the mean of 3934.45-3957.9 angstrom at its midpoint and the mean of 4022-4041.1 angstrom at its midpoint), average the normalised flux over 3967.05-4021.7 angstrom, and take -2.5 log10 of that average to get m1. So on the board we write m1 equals 0.05 mag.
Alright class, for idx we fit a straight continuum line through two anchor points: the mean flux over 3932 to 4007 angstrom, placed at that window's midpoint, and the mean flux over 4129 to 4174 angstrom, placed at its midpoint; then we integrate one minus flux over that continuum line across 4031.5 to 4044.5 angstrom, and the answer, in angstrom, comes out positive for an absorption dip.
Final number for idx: -1.4 angstrom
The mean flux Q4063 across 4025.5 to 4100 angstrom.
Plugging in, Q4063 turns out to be 21.8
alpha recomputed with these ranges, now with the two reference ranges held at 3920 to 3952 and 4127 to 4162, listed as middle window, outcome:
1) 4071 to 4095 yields 0.86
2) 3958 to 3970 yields 1.91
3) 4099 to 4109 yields 1.59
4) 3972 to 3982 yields 1.20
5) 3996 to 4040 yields -2.59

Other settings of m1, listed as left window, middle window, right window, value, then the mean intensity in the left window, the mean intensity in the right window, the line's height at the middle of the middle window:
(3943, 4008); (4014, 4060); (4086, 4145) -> -0.12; 20.7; 20.2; 20.5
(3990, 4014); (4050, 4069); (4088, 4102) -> -0.07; 22.7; 19.6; 20.8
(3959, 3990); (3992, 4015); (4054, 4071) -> -0.13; 19.1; 22.3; 20.1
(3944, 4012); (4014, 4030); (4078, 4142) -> -0.11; 20.9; 20.3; 20.7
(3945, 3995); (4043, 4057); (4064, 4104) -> -0.10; 20.3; 20.6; 20.5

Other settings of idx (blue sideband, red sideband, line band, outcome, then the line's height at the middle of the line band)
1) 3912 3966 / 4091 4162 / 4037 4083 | -2.9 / 20.9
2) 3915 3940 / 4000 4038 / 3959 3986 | 4.4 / 22.3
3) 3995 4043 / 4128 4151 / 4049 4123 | 5.8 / 22.2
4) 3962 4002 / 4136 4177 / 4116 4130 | 0.3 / 21.1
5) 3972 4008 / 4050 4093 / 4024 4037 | -0.7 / 21.3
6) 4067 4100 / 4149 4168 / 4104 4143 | 1.7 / 21.3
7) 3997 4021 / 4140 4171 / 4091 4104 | 1.8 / 22.2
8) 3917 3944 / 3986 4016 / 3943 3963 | 0.1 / 21.8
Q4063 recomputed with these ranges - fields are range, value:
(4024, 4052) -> 22.9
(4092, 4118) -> 18.7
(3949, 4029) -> 21.3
